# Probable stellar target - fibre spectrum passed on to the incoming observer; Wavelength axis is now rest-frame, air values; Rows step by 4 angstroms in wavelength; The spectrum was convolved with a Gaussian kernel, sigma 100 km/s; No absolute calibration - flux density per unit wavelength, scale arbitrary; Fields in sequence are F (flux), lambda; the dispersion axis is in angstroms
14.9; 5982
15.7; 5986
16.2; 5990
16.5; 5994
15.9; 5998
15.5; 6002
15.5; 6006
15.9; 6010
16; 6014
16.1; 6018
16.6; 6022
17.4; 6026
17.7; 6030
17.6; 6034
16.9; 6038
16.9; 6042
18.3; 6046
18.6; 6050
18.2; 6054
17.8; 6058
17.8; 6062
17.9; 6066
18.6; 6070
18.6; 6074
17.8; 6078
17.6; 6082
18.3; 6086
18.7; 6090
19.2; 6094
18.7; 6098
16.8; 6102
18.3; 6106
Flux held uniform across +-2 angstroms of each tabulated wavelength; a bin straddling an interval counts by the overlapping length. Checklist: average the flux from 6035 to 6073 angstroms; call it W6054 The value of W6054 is 17.9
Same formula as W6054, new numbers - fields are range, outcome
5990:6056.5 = 16.8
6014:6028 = 16.6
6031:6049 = 17.5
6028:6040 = 17.4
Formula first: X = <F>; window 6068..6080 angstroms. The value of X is 18.3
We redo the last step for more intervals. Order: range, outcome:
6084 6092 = 18.5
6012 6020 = 16.1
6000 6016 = 15.7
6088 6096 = 18.9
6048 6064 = 18.1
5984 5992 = 15.9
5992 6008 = 15.8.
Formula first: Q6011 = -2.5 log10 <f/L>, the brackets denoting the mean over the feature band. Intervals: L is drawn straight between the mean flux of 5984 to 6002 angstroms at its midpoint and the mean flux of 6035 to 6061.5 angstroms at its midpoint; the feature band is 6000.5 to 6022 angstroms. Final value 0.05 mag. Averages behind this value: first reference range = 16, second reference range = 17.8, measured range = 15.9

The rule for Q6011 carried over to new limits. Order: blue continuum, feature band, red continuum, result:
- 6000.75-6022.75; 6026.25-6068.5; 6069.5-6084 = -0.04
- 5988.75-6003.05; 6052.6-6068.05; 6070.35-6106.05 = -0.02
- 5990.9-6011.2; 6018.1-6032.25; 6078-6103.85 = -0.04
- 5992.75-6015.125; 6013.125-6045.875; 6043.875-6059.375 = 0.01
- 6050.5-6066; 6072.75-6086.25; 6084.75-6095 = 0.03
